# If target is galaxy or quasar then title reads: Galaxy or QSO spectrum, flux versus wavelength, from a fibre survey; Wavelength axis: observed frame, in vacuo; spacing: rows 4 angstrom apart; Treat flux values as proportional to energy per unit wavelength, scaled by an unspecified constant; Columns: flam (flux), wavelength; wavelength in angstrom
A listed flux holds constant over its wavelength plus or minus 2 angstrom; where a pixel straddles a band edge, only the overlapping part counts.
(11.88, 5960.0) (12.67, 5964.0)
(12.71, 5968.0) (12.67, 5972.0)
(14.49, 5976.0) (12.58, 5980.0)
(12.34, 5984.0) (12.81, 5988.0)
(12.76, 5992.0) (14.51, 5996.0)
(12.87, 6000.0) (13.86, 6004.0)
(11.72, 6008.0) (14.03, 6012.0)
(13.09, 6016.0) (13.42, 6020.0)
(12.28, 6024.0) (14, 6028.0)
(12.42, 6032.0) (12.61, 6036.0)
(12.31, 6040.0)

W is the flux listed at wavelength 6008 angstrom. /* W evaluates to 11.72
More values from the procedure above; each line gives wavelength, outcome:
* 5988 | 12.81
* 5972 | 12.67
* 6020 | 13.42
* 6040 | 12.31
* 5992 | 12.76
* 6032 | 12.42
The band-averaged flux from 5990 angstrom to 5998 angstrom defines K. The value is 13.6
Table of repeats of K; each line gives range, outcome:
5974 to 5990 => 13.1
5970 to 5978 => 13.6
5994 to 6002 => 13.7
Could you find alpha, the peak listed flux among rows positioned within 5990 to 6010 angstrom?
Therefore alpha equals 14.51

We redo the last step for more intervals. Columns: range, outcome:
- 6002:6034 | 14.03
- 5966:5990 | 14.49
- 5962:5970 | 12.71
